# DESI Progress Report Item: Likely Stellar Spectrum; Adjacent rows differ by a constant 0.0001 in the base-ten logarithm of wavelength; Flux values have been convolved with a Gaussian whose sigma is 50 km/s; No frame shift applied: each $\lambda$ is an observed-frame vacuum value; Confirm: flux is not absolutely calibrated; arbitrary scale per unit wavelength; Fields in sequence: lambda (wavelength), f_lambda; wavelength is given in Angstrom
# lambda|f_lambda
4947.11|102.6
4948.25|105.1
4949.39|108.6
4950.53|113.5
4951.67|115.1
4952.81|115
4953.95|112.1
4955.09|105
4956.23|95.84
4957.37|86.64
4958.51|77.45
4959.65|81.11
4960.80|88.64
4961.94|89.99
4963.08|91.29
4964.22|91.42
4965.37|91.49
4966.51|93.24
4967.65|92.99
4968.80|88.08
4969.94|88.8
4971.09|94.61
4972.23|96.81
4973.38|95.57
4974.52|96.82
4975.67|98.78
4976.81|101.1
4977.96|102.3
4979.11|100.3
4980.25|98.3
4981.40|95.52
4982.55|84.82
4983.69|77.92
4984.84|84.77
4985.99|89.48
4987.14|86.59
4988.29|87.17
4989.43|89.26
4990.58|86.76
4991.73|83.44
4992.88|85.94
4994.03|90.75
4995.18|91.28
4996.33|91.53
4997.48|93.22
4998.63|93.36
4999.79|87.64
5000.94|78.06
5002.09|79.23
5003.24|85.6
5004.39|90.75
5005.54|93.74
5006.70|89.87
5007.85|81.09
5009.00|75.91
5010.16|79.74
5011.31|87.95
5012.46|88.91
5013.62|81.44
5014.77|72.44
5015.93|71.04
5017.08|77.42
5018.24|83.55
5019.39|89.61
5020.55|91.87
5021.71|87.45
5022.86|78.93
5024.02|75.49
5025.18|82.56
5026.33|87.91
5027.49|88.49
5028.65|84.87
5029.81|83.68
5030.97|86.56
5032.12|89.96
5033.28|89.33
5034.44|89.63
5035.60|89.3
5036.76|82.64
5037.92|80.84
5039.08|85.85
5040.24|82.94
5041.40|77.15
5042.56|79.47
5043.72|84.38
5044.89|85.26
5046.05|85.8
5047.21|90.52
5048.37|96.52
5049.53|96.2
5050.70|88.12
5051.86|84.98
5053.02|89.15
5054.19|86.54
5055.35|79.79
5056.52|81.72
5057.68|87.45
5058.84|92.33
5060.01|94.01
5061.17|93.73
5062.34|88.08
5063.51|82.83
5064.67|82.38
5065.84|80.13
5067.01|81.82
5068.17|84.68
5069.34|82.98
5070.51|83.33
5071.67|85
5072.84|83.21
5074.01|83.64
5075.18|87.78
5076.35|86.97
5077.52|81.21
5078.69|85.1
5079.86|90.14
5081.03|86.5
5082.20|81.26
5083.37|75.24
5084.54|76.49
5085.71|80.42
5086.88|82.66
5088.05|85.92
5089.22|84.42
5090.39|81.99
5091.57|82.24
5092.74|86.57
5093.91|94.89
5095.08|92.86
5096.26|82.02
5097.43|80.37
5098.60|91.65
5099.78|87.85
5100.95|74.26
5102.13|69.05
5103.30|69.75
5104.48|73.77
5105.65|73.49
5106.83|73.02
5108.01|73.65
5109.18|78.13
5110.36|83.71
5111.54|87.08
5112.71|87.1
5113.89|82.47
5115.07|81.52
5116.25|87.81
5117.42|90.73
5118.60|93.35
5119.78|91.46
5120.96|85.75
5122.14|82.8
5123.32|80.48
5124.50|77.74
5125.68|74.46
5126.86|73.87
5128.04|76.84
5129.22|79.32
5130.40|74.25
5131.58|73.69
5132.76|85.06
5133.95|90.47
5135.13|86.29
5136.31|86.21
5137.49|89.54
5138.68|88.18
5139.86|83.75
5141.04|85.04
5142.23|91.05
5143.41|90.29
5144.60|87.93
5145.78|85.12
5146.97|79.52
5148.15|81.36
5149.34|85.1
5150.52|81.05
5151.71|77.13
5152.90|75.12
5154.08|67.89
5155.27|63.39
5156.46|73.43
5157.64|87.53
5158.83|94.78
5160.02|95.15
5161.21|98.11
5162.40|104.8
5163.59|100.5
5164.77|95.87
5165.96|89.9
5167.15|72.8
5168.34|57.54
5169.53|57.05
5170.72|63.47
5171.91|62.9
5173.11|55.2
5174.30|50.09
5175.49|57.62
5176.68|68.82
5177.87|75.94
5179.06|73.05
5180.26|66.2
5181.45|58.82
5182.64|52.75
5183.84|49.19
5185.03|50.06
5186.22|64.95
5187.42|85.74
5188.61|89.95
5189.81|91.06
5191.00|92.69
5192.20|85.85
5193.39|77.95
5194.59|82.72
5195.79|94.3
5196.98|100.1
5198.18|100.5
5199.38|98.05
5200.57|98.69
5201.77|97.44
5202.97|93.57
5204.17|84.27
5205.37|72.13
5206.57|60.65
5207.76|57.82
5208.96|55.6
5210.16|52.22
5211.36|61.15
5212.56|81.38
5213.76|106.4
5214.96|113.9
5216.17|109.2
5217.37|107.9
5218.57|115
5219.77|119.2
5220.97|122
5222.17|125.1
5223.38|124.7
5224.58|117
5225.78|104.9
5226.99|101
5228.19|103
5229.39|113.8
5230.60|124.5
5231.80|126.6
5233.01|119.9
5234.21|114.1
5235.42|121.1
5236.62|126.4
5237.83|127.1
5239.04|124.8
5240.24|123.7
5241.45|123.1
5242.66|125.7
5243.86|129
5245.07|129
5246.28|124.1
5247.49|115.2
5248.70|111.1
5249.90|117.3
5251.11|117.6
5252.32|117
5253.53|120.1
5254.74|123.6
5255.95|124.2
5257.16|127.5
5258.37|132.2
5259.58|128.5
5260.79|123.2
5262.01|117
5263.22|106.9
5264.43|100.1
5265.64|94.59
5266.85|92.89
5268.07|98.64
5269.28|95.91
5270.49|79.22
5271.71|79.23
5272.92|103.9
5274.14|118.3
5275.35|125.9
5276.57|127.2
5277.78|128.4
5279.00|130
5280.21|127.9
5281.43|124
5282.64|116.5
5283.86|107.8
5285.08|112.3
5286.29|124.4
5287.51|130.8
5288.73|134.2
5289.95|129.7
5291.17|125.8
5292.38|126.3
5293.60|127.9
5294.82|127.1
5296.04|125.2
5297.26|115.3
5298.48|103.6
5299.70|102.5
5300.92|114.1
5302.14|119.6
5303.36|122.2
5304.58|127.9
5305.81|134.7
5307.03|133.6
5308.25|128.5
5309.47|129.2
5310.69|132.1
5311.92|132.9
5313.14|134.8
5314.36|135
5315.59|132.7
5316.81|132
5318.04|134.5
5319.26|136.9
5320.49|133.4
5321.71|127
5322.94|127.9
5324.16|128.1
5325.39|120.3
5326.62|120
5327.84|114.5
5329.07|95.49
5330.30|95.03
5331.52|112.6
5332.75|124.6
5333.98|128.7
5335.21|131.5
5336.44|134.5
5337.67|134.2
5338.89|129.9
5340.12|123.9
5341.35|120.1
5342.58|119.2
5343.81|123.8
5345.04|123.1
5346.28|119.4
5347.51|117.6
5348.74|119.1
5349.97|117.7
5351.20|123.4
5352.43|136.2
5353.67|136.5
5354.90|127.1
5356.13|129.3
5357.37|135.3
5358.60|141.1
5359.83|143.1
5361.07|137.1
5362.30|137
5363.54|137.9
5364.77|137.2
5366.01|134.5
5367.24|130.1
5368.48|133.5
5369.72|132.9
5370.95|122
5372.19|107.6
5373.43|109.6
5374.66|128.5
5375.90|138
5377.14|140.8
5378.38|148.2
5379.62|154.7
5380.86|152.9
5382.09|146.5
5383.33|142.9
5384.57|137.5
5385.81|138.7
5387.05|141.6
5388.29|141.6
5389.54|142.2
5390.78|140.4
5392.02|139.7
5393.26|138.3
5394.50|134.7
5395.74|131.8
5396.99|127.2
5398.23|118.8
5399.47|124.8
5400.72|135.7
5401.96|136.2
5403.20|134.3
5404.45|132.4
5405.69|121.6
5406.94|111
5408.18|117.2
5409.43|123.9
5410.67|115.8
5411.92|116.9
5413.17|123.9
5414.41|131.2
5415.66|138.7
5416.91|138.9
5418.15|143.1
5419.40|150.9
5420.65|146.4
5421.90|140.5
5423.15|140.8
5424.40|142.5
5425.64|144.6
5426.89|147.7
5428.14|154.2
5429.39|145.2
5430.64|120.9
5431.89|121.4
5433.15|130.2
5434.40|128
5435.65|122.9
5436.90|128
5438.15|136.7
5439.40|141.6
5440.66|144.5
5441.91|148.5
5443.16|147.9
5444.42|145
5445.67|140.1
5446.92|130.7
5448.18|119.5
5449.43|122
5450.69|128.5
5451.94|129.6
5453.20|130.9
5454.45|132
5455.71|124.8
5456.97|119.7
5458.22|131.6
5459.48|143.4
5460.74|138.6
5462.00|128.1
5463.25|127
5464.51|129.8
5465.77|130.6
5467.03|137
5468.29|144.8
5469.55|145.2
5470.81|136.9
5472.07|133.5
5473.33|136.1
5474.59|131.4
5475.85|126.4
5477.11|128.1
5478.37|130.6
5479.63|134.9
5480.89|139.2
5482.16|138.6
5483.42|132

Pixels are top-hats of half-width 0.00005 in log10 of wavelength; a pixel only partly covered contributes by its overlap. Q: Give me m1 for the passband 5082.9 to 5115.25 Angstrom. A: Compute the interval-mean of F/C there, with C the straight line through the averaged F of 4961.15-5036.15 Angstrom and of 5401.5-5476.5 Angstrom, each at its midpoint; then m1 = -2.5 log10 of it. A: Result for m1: 0.209 mag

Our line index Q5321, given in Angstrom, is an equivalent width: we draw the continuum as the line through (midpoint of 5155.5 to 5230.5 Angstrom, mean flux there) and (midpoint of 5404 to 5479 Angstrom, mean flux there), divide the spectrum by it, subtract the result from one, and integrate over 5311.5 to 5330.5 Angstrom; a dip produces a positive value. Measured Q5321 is -2.7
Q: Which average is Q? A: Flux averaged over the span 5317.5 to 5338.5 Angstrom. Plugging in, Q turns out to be 124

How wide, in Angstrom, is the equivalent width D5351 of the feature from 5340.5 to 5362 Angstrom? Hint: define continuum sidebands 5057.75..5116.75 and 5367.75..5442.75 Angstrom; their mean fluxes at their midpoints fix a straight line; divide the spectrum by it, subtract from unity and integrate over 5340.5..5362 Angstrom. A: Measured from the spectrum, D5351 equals -0.3 Angstrom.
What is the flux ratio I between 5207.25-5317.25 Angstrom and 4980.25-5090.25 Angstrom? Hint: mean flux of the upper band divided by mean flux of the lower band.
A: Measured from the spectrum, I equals 1.36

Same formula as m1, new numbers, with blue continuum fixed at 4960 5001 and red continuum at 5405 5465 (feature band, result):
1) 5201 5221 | 0.27 mag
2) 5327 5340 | 0.03 mag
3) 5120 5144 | 0.26 mag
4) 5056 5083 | 0.16 mag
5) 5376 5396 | -0.11 mag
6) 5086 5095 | 0.18 mag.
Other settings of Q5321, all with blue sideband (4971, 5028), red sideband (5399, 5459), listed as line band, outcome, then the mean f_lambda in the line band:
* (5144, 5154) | 2.2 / 80.8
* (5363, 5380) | -0.7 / 132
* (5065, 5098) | 4.2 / 83.9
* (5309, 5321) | -1.2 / 133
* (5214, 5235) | -0.7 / 115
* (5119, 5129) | 2.0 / 80.6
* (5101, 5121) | 3.7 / 81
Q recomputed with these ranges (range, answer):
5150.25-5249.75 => 91.9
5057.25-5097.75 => 84.9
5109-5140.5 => 83.5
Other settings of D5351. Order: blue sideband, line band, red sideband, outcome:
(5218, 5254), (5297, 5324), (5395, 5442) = -0.4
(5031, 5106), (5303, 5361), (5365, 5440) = -1.6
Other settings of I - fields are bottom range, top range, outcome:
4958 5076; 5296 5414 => 1.48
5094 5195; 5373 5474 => 1.70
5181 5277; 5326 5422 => 1.27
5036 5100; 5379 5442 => 1.59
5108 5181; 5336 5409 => 1.64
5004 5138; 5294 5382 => 1.52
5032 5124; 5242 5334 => 1.42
